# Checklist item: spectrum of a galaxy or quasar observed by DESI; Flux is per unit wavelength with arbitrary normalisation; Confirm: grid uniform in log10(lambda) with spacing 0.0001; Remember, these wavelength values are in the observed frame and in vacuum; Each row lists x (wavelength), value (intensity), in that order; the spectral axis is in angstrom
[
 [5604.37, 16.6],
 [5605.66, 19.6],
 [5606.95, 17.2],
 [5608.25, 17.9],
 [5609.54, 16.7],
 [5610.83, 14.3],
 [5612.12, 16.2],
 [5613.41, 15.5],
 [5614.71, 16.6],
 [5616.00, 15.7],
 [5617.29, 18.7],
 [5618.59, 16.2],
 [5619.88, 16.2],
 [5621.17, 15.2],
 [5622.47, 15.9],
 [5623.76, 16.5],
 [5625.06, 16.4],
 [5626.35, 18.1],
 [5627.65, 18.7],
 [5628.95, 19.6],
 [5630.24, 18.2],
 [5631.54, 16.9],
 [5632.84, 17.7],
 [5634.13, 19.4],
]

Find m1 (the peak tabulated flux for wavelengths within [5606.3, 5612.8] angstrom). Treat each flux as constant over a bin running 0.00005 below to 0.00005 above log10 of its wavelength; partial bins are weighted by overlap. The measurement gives 17.9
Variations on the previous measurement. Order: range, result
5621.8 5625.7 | 16.5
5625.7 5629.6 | 19.6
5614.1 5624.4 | 18.7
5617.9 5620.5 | 16.2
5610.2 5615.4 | 16.6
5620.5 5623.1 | 15.9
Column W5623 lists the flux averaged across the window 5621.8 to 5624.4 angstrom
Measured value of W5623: 16.2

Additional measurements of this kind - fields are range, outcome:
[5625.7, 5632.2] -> 18.3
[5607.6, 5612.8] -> 16.3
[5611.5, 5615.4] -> 16.1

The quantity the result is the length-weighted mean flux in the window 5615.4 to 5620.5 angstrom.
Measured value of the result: 16.7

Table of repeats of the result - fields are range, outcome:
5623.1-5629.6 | 17.9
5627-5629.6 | 19.1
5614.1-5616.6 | 16.2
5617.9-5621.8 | 15.9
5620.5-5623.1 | 15.5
